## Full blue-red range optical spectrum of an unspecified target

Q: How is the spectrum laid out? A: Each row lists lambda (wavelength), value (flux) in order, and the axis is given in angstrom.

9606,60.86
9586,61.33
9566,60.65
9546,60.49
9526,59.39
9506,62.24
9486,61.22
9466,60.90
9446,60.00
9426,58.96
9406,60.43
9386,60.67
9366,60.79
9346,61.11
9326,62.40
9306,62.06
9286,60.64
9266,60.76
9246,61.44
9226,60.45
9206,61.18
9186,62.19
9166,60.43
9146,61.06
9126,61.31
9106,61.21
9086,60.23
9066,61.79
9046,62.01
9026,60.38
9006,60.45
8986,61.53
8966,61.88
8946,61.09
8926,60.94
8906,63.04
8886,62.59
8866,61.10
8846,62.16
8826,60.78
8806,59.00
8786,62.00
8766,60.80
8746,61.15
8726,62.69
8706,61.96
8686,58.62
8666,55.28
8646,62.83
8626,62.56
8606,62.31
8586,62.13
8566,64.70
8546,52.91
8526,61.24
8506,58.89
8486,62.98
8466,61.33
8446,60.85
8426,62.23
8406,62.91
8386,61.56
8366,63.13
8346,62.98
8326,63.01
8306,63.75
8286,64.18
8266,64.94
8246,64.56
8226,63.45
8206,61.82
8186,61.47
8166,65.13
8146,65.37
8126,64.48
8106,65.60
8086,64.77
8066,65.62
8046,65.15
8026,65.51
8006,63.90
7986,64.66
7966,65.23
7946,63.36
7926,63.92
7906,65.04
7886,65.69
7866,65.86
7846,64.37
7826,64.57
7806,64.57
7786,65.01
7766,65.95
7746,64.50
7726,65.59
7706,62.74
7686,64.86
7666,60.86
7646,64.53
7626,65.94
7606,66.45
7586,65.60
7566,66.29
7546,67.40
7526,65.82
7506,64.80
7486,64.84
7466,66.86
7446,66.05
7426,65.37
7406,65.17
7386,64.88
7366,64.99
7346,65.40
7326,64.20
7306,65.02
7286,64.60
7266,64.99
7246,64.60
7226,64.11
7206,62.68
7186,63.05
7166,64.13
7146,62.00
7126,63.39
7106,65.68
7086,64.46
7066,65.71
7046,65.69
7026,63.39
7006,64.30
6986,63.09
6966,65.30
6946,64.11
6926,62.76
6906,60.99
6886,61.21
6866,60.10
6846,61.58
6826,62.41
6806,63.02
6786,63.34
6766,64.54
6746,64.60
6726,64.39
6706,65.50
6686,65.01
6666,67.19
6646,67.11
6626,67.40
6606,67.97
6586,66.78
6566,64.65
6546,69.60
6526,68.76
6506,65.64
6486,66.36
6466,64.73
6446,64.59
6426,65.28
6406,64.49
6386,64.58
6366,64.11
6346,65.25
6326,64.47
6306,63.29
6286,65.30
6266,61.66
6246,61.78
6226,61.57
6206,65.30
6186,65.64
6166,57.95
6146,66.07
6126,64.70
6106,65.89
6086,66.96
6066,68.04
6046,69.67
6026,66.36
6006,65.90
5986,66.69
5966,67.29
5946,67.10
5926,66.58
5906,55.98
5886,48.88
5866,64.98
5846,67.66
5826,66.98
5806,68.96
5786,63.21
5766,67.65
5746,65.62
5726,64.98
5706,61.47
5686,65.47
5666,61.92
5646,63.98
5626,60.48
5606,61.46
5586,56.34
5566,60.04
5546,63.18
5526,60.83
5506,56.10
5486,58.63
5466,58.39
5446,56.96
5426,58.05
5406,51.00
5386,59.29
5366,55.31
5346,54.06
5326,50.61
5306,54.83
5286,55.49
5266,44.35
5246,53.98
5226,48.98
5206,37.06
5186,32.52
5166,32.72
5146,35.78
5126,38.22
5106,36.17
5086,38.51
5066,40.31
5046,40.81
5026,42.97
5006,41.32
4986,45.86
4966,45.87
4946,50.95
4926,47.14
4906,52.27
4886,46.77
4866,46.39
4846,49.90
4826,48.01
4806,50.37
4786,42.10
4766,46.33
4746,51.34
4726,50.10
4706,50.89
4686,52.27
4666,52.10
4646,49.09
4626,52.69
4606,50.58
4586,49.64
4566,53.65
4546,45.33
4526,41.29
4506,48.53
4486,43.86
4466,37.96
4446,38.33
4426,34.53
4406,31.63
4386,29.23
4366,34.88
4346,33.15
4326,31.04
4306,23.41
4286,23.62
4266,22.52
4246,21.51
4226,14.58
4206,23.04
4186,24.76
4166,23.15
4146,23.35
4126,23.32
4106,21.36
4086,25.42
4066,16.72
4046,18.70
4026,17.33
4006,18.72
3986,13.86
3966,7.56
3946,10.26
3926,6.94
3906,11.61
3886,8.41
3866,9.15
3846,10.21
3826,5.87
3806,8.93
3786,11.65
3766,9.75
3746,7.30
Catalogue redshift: 0.00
